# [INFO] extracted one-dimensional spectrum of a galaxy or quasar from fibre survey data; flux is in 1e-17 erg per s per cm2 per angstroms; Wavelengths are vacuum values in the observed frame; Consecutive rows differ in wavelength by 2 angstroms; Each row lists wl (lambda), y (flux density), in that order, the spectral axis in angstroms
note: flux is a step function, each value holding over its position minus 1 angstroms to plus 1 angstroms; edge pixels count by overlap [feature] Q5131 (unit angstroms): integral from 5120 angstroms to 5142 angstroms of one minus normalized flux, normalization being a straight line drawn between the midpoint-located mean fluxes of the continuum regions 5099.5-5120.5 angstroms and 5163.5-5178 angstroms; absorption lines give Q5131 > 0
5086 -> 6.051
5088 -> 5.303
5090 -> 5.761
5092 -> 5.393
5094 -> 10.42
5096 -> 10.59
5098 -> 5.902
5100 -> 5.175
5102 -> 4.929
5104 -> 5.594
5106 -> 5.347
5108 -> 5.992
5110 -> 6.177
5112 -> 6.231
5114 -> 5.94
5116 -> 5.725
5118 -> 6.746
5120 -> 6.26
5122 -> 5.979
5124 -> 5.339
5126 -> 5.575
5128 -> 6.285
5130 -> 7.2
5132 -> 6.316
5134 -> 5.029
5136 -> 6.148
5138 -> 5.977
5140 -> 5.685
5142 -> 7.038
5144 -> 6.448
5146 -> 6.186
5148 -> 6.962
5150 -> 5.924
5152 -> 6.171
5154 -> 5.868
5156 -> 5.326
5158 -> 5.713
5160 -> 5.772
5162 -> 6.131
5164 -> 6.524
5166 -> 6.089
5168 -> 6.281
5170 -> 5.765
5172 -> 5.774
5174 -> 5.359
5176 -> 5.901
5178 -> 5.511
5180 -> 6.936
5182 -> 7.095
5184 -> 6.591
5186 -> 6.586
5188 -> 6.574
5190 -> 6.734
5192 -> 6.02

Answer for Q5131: -0.6 angstroms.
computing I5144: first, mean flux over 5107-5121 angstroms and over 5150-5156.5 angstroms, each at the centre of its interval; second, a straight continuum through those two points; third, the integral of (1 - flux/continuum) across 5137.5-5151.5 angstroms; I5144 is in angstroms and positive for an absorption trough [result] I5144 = -1.0 angstroms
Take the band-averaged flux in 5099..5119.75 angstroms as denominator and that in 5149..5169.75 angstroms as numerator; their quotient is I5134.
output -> 1.03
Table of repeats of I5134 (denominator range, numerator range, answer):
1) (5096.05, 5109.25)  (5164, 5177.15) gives 1.01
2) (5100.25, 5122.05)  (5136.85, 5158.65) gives 1.04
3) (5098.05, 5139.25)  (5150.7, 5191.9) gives 1.04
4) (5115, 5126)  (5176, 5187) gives 1.09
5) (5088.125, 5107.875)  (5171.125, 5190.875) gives 0.97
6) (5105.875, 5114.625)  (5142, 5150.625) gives 1.08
